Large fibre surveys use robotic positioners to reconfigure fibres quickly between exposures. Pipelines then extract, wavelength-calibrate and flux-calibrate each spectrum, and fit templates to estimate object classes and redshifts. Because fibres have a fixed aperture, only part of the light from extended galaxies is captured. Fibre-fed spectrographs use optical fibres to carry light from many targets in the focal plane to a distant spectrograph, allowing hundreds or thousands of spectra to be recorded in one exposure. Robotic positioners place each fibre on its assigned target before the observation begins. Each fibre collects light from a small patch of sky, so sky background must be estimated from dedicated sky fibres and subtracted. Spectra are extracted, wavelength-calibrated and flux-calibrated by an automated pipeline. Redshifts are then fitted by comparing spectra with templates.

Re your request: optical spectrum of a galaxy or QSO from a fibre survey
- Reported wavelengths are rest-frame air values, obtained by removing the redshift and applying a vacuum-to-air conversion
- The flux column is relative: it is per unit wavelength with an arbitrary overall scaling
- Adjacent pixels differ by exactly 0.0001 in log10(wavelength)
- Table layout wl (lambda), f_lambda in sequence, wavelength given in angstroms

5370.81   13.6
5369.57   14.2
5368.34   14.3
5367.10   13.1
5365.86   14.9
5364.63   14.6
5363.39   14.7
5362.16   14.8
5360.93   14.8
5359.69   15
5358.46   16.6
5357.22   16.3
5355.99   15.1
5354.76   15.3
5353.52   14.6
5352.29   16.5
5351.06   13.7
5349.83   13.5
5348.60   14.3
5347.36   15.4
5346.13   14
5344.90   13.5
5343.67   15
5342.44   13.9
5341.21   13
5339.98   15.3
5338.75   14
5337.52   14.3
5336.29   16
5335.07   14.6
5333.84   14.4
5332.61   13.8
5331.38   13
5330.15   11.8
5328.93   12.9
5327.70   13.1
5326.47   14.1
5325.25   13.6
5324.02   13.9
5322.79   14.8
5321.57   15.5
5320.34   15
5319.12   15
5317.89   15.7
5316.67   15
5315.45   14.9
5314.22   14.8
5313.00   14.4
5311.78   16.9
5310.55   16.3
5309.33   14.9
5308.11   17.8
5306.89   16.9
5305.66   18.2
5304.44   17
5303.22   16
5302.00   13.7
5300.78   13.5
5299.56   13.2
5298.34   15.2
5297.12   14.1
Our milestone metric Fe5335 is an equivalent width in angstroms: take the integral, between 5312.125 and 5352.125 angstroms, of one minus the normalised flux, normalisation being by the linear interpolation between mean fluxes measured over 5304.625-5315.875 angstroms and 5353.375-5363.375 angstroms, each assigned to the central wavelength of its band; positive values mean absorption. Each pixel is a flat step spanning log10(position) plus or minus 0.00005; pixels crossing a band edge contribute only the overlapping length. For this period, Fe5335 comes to 3.7 angstroms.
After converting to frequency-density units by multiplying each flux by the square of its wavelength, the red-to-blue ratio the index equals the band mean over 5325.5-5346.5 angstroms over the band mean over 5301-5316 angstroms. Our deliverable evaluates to 0.88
